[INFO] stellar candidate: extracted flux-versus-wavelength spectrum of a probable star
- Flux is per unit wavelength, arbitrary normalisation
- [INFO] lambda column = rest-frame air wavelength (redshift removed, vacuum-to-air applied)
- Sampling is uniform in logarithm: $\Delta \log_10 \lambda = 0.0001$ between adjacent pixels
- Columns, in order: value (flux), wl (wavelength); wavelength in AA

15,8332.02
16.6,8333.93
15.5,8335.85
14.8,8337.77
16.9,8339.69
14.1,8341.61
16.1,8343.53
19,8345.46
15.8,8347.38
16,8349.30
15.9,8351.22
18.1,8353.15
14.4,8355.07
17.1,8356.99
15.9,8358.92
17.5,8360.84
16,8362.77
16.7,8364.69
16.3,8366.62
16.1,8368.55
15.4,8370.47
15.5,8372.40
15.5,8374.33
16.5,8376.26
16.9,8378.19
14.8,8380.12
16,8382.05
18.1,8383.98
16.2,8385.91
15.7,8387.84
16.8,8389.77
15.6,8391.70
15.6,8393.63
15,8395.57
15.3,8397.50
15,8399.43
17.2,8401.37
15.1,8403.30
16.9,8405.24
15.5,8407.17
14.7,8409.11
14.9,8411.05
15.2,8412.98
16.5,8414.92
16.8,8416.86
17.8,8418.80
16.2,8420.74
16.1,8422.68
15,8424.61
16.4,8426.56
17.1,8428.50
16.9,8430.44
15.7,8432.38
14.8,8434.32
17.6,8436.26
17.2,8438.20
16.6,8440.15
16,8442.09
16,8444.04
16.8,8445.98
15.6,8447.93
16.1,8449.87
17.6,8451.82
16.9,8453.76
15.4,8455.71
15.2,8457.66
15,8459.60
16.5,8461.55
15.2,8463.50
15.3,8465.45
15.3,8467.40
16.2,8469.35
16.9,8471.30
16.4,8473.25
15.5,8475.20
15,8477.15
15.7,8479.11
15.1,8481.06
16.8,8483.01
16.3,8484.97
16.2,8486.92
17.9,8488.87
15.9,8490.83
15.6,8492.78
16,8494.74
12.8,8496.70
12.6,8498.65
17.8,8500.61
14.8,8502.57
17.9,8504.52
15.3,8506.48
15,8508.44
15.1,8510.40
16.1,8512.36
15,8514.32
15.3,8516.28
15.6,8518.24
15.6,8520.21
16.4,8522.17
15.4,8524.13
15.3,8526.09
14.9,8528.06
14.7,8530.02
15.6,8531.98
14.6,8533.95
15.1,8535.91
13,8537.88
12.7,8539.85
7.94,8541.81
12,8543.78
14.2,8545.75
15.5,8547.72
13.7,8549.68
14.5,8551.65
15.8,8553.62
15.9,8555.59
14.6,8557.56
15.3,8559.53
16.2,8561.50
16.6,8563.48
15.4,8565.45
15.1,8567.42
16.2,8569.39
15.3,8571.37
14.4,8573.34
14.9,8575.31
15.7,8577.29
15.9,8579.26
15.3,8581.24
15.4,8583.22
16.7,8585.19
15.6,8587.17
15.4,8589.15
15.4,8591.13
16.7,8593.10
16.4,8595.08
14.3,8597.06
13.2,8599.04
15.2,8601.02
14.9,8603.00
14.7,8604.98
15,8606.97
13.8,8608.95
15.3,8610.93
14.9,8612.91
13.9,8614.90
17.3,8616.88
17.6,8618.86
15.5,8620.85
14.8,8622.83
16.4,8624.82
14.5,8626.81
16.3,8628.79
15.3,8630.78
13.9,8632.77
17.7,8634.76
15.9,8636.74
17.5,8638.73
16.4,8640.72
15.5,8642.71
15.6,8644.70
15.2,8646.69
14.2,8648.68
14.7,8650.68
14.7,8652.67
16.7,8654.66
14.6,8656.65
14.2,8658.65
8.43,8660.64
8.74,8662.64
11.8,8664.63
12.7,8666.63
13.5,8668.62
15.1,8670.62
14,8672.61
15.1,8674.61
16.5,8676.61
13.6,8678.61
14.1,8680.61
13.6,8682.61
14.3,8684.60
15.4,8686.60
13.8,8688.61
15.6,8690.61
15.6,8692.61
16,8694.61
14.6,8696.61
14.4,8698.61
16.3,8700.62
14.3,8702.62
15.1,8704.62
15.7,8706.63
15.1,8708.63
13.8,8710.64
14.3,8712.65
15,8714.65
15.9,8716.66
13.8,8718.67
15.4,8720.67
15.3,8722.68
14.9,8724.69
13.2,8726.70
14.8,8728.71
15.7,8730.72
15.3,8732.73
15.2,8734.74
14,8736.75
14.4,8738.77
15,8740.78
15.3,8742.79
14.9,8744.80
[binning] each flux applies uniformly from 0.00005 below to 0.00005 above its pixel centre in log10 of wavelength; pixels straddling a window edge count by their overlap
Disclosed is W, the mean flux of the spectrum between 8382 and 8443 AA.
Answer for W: 16.1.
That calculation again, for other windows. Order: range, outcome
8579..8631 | 15.4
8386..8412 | 15.7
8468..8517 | 15.7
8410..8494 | 16.1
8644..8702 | 14.2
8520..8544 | 14.1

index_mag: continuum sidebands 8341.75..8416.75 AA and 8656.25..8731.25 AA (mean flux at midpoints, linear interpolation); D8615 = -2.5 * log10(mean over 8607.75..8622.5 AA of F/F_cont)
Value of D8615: -0.05 mag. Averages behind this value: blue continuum 16.1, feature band 15.4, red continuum 14.3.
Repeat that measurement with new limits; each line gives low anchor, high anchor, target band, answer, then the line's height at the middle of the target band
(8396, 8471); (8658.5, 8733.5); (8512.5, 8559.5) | 0.061 mag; 15.4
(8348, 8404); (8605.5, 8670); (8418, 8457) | -0.041 mag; 15.8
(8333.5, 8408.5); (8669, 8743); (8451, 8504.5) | -0.009 mag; 15.7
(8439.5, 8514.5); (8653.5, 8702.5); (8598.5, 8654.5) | -0.061 mag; 14.6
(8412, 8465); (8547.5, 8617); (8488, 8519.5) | 0.018 mag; 15.8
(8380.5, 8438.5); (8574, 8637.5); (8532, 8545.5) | 0.213 mag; 15.6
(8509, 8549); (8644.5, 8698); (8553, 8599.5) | -0.082 mag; 14.4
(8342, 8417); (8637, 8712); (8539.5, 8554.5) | 0.143 mag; 15.2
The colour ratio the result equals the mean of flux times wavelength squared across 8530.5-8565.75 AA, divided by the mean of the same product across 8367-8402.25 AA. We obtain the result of 0.9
